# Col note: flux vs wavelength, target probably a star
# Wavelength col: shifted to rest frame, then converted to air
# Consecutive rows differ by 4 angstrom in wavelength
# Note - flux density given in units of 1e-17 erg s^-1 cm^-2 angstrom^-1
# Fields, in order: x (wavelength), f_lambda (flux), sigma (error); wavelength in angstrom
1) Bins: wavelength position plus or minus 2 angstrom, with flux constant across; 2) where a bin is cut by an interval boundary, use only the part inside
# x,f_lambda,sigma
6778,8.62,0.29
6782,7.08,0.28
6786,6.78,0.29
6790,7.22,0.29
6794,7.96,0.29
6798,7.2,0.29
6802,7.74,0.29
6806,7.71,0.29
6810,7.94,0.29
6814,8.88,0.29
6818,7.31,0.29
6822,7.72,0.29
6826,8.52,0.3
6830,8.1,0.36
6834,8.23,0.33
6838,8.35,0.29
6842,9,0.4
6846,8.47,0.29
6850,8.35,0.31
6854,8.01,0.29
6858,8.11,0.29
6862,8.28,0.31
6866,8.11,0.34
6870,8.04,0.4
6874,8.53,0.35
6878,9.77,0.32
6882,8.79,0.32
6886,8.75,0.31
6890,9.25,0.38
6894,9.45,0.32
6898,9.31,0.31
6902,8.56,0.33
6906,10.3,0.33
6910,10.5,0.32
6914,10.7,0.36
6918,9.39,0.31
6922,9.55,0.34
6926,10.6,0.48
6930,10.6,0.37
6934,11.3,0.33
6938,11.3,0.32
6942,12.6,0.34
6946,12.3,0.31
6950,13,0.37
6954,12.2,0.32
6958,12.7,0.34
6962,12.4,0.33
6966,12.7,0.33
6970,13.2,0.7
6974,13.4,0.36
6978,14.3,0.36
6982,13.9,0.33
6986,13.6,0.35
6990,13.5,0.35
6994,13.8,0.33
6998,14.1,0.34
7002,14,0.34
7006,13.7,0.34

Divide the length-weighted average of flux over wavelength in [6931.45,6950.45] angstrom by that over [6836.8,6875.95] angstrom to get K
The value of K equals 1.44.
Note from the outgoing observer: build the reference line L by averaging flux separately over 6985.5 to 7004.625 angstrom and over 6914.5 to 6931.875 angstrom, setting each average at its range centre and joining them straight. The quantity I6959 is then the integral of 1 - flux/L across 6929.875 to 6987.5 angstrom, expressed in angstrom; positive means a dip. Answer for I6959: -3.7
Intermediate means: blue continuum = 10.1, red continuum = 13.8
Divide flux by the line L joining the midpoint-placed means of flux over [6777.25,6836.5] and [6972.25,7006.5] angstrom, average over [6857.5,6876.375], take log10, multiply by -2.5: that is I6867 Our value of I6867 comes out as 0.18 mag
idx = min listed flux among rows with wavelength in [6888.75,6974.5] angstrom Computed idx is 8.56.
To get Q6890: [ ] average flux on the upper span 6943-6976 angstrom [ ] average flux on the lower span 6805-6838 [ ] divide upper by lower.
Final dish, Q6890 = 1.58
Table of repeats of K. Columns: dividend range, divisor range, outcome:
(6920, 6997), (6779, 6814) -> 1.65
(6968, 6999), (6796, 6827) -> 1.75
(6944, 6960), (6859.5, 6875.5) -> 1.53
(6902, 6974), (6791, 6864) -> 1.42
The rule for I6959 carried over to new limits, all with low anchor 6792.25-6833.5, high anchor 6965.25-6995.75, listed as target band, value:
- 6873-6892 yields 2.26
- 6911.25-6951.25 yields 2.86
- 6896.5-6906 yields 1.49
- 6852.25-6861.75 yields 1.33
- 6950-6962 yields 0.21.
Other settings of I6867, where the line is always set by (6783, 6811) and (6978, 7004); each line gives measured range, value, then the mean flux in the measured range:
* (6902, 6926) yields 0.13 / 10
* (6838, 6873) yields 0.13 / 8.31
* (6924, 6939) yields 0.09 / 10.9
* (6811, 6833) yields 0.02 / 8.1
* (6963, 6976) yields 0.01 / 13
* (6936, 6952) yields 0.00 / 12.3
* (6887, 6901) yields 0.16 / 9.24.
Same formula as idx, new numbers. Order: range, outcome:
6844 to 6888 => 8.01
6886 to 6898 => 8.75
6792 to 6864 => 7.2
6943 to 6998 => 12.2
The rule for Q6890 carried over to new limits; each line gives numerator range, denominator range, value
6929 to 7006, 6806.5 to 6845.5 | 1.57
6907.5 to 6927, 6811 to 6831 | 1.25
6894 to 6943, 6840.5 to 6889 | 1.21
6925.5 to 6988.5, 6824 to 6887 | 1.48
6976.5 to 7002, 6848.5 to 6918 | 1.54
